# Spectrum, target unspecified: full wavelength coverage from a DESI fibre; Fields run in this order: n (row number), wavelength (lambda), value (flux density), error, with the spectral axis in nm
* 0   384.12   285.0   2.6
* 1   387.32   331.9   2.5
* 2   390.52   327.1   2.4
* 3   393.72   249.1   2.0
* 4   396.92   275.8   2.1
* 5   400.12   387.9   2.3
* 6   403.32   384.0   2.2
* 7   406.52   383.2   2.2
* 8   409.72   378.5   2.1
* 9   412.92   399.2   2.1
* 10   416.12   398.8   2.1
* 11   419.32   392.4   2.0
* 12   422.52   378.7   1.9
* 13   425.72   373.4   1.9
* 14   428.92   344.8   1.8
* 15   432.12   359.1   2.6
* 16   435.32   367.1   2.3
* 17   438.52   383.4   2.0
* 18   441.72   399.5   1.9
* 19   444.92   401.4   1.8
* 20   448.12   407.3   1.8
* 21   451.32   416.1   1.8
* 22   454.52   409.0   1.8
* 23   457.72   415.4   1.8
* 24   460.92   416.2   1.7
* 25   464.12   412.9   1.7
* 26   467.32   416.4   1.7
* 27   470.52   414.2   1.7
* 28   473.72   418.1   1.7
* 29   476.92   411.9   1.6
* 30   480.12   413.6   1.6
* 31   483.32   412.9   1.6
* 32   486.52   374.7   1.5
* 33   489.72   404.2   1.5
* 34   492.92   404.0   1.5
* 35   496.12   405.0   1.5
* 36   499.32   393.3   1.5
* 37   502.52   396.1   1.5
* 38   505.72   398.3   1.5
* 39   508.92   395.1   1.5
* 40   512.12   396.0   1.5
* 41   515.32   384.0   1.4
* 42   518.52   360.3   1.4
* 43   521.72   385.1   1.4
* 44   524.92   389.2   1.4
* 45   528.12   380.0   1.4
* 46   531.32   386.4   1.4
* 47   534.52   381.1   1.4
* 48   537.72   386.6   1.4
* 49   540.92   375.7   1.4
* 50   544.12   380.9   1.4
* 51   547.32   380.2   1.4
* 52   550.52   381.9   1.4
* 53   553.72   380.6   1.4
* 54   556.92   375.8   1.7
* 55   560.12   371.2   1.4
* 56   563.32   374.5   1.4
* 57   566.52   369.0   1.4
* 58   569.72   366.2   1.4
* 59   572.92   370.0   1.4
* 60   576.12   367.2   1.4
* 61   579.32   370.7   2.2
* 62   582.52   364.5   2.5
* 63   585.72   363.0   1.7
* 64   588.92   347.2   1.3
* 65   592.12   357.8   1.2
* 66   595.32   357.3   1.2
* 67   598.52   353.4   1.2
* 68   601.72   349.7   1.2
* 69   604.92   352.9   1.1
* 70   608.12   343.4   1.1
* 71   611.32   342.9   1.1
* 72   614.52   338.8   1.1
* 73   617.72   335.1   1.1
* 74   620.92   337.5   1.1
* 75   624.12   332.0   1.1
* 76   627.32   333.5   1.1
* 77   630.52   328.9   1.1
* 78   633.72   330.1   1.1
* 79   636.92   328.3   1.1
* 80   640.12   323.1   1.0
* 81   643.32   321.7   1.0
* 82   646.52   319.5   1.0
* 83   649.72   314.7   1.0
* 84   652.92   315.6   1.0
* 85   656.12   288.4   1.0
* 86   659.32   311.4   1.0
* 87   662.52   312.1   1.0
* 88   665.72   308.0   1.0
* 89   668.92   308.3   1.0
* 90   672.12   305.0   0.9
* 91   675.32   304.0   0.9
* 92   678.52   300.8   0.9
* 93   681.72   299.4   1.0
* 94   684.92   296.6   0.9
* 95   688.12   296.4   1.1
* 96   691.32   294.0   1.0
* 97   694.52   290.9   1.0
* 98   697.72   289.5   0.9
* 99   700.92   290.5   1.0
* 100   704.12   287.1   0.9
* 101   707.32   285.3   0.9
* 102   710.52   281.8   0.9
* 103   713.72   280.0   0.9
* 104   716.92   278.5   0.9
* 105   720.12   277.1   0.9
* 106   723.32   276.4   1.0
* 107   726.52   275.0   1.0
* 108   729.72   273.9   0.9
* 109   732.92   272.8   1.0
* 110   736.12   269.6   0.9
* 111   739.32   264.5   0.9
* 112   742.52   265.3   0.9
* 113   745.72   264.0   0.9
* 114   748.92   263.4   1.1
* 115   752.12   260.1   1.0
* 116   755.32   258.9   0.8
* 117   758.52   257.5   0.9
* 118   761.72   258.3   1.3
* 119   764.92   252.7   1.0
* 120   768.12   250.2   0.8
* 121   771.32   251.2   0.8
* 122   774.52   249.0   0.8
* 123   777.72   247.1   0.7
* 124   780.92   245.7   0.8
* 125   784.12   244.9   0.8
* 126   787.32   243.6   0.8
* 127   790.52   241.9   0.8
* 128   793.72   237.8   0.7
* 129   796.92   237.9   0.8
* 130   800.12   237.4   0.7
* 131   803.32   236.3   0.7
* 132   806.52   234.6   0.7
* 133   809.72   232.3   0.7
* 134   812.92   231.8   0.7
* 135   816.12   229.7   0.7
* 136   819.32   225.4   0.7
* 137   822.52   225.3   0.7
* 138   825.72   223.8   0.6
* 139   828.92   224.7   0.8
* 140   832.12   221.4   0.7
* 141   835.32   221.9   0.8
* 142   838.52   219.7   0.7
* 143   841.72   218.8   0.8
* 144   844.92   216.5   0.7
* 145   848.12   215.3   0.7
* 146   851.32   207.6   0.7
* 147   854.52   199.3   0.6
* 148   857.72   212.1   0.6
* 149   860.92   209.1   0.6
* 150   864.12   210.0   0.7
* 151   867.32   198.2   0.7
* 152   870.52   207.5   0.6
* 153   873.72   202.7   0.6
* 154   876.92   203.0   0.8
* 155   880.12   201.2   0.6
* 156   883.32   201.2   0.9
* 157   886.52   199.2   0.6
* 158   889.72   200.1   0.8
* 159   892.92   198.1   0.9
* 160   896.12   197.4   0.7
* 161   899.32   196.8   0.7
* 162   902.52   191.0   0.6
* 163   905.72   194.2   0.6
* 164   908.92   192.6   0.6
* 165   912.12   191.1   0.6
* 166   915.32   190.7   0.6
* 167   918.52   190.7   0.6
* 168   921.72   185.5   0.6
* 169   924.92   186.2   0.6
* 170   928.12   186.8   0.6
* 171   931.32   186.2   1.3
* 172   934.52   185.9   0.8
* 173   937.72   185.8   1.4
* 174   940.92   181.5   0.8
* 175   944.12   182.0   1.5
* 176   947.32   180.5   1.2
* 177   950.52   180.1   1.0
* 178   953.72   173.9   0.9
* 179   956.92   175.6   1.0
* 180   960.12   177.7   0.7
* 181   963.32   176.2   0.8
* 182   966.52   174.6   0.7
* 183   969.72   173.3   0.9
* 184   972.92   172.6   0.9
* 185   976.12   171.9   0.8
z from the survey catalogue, 0.00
